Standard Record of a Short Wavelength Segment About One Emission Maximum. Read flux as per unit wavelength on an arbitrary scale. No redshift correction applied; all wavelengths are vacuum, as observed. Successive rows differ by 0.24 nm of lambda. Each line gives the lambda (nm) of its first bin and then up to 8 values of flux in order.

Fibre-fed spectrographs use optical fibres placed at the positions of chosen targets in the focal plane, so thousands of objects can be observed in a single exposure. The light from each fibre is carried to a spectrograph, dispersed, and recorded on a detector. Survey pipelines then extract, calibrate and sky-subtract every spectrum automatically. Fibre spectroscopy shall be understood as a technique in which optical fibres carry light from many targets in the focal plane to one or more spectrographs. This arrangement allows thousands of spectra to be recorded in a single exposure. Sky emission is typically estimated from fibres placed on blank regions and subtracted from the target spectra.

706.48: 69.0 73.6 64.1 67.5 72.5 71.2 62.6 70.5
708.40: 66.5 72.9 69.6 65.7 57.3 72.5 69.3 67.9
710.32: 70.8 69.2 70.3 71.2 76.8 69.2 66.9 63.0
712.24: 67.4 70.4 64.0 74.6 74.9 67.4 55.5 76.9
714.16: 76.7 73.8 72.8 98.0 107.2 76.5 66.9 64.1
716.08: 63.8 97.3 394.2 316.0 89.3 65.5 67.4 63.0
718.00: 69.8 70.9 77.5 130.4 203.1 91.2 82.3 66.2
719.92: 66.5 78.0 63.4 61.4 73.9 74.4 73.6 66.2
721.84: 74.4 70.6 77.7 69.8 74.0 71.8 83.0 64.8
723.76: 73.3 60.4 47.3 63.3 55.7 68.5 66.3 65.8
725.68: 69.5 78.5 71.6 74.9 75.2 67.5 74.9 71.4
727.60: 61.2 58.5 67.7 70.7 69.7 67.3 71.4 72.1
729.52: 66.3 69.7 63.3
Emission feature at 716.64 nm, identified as H-alpha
